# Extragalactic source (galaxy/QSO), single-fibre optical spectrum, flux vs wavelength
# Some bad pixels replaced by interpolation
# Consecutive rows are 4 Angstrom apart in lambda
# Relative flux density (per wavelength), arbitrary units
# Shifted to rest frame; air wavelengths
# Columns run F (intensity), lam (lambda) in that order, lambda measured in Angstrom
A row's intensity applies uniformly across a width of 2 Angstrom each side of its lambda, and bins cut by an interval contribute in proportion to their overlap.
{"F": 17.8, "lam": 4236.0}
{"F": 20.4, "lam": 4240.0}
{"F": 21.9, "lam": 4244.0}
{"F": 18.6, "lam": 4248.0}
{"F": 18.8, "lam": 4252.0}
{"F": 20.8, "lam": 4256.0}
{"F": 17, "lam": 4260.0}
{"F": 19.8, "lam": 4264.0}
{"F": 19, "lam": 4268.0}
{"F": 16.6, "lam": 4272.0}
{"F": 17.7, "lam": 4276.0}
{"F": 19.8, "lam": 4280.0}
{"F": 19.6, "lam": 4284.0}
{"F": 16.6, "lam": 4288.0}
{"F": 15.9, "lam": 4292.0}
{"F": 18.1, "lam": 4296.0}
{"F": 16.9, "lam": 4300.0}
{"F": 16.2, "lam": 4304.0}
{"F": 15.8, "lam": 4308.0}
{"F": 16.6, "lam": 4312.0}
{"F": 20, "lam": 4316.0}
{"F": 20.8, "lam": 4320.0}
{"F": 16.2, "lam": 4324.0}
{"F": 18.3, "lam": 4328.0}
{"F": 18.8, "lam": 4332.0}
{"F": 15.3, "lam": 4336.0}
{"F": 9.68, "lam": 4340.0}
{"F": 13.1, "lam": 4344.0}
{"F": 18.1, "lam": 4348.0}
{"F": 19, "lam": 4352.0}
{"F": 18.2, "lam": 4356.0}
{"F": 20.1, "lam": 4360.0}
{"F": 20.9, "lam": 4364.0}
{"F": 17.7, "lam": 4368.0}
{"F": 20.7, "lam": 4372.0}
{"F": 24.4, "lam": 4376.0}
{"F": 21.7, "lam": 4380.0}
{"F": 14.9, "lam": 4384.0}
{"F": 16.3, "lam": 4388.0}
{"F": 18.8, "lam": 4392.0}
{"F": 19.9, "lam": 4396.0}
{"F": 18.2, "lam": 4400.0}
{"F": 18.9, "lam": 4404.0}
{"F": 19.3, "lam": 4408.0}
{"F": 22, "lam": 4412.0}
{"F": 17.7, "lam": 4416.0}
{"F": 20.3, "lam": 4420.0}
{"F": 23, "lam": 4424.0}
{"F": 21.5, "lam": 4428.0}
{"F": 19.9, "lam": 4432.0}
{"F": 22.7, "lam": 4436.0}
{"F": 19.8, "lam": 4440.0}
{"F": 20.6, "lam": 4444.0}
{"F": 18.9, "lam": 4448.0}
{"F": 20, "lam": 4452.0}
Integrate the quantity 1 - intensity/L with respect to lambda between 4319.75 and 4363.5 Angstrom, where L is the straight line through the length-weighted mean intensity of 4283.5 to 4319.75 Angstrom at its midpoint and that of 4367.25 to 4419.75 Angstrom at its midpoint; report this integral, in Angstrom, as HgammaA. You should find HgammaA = 2.9 Angstrom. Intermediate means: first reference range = 17.4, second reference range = 19.3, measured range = 17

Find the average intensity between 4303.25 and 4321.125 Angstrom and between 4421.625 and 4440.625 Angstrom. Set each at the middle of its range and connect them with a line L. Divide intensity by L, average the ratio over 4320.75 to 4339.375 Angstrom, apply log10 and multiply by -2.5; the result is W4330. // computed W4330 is 0.095 mag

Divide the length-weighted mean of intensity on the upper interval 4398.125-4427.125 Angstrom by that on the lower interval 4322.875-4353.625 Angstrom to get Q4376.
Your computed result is 1.2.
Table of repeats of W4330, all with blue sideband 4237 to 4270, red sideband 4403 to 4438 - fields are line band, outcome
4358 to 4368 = 0.016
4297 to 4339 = 0.152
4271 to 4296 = 0.111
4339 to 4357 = 0.264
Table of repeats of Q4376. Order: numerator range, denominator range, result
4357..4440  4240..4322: 1.08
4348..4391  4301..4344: 1.16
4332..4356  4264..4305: 0.88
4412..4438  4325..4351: 1.33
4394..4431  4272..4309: 1.15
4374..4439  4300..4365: 1.16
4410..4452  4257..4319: 1.16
